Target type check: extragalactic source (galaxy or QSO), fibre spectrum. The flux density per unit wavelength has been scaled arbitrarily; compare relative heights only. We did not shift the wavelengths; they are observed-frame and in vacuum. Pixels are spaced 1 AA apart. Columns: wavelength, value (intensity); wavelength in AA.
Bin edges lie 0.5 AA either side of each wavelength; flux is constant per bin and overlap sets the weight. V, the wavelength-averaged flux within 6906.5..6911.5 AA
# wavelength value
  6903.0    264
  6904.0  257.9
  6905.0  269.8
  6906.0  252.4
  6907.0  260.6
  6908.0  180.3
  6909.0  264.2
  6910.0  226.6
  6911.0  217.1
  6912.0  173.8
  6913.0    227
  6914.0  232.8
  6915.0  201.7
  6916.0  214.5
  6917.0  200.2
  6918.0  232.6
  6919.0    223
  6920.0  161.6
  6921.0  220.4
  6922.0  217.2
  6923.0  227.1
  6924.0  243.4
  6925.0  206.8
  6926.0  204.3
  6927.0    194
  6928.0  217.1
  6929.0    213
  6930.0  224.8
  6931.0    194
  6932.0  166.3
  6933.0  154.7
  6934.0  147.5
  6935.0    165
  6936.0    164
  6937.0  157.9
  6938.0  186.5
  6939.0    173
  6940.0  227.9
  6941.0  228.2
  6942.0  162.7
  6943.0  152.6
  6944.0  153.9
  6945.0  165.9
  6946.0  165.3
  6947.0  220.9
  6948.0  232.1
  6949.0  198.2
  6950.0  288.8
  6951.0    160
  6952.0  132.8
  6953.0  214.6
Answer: 230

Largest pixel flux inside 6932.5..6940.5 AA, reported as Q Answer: 227.9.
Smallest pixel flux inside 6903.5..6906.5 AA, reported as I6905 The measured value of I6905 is 252.4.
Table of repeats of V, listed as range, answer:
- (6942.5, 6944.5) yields 153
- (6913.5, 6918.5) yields 216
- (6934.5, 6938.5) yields 168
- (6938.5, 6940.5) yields 200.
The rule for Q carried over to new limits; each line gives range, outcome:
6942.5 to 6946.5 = 165.9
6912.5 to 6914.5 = 232.8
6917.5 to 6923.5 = 232.6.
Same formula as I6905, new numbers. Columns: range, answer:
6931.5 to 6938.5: 147.5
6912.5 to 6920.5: 161.6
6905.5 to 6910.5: 180.3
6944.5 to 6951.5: 160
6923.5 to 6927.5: 194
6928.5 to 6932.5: 166.3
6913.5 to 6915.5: 201.7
